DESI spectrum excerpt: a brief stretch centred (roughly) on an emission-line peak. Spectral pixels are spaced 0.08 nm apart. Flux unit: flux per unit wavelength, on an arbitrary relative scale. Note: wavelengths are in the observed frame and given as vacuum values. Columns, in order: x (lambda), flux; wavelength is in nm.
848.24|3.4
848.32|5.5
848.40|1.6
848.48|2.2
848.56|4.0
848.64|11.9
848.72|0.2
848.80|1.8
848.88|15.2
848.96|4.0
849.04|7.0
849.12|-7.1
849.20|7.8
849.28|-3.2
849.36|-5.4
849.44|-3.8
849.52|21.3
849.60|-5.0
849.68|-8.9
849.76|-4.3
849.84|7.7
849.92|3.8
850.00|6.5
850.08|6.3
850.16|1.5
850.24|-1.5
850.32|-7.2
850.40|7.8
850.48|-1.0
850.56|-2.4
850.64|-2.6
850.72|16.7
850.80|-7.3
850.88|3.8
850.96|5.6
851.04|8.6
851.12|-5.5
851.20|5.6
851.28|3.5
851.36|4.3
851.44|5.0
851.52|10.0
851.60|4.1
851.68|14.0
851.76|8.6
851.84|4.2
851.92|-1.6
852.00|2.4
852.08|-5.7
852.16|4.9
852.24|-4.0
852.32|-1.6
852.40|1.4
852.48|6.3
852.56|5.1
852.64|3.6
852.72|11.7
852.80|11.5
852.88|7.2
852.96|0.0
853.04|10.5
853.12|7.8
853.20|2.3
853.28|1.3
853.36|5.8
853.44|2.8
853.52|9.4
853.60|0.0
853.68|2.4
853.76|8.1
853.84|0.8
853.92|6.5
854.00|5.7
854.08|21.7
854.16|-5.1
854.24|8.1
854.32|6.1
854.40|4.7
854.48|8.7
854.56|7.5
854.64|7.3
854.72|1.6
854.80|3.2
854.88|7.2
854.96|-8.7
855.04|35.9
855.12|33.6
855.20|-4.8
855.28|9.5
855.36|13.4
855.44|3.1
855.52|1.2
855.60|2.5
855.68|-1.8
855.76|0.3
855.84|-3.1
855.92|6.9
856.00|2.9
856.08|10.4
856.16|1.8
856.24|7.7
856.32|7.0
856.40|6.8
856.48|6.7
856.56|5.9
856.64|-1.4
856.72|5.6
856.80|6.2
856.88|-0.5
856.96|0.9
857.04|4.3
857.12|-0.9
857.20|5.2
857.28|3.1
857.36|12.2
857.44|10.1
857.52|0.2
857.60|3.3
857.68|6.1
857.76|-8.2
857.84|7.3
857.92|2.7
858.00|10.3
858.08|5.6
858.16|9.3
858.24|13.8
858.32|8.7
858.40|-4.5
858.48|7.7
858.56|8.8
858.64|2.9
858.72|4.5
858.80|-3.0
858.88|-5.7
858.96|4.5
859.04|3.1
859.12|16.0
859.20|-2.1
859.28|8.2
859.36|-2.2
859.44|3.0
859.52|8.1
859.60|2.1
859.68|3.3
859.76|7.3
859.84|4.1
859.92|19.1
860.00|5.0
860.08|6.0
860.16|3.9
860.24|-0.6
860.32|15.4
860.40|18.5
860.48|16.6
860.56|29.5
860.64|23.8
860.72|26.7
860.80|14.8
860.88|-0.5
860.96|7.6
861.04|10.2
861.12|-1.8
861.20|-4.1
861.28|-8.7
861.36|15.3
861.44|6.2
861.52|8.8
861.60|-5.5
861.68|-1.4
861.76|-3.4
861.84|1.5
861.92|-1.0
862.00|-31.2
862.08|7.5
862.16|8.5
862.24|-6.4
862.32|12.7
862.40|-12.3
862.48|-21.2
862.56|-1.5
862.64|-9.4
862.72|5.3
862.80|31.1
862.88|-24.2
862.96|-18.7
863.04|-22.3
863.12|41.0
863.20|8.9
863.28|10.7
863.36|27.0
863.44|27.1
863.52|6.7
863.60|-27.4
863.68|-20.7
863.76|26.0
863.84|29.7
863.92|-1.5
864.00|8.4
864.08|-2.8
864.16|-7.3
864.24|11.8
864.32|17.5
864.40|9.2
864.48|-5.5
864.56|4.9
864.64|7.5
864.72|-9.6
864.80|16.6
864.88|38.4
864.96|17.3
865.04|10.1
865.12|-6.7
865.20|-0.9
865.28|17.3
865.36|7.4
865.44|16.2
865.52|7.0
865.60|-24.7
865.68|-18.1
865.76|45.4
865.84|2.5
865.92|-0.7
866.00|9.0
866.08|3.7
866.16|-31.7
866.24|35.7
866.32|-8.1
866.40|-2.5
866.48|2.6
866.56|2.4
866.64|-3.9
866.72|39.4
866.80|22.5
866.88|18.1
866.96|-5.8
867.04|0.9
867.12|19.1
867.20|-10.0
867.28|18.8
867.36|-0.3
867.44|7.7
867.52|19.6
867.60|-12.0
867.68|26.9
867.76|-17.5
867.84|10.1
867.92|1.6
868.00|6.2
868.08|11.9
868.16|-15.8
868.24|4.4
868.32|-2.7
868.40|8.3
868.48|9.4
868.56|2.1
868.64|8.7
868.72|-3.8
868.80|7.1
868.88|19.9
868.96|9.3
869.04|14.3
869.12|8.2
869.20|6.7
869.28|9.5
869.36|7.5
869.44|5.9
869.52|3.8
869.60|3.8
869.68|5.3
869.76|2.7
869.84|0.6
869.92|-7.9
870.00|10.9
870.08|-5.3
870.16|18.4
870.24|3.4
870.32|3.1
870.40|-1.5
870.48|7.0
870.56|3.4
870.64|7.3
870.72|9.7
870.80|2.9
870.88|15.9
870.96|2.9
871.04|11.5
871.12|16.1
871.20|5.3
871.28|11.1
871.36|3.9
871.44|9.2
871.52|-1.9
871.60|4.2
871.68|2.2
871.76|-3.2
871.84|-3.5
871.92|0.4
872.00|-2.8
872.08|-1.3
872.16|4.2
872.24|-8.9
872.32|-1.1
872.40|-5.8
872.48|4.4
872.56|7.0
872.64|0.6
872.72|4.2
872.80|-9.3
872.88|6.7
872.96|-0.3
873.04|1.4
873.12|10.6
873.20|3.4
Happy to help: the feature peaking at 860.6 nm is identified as H-gamma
